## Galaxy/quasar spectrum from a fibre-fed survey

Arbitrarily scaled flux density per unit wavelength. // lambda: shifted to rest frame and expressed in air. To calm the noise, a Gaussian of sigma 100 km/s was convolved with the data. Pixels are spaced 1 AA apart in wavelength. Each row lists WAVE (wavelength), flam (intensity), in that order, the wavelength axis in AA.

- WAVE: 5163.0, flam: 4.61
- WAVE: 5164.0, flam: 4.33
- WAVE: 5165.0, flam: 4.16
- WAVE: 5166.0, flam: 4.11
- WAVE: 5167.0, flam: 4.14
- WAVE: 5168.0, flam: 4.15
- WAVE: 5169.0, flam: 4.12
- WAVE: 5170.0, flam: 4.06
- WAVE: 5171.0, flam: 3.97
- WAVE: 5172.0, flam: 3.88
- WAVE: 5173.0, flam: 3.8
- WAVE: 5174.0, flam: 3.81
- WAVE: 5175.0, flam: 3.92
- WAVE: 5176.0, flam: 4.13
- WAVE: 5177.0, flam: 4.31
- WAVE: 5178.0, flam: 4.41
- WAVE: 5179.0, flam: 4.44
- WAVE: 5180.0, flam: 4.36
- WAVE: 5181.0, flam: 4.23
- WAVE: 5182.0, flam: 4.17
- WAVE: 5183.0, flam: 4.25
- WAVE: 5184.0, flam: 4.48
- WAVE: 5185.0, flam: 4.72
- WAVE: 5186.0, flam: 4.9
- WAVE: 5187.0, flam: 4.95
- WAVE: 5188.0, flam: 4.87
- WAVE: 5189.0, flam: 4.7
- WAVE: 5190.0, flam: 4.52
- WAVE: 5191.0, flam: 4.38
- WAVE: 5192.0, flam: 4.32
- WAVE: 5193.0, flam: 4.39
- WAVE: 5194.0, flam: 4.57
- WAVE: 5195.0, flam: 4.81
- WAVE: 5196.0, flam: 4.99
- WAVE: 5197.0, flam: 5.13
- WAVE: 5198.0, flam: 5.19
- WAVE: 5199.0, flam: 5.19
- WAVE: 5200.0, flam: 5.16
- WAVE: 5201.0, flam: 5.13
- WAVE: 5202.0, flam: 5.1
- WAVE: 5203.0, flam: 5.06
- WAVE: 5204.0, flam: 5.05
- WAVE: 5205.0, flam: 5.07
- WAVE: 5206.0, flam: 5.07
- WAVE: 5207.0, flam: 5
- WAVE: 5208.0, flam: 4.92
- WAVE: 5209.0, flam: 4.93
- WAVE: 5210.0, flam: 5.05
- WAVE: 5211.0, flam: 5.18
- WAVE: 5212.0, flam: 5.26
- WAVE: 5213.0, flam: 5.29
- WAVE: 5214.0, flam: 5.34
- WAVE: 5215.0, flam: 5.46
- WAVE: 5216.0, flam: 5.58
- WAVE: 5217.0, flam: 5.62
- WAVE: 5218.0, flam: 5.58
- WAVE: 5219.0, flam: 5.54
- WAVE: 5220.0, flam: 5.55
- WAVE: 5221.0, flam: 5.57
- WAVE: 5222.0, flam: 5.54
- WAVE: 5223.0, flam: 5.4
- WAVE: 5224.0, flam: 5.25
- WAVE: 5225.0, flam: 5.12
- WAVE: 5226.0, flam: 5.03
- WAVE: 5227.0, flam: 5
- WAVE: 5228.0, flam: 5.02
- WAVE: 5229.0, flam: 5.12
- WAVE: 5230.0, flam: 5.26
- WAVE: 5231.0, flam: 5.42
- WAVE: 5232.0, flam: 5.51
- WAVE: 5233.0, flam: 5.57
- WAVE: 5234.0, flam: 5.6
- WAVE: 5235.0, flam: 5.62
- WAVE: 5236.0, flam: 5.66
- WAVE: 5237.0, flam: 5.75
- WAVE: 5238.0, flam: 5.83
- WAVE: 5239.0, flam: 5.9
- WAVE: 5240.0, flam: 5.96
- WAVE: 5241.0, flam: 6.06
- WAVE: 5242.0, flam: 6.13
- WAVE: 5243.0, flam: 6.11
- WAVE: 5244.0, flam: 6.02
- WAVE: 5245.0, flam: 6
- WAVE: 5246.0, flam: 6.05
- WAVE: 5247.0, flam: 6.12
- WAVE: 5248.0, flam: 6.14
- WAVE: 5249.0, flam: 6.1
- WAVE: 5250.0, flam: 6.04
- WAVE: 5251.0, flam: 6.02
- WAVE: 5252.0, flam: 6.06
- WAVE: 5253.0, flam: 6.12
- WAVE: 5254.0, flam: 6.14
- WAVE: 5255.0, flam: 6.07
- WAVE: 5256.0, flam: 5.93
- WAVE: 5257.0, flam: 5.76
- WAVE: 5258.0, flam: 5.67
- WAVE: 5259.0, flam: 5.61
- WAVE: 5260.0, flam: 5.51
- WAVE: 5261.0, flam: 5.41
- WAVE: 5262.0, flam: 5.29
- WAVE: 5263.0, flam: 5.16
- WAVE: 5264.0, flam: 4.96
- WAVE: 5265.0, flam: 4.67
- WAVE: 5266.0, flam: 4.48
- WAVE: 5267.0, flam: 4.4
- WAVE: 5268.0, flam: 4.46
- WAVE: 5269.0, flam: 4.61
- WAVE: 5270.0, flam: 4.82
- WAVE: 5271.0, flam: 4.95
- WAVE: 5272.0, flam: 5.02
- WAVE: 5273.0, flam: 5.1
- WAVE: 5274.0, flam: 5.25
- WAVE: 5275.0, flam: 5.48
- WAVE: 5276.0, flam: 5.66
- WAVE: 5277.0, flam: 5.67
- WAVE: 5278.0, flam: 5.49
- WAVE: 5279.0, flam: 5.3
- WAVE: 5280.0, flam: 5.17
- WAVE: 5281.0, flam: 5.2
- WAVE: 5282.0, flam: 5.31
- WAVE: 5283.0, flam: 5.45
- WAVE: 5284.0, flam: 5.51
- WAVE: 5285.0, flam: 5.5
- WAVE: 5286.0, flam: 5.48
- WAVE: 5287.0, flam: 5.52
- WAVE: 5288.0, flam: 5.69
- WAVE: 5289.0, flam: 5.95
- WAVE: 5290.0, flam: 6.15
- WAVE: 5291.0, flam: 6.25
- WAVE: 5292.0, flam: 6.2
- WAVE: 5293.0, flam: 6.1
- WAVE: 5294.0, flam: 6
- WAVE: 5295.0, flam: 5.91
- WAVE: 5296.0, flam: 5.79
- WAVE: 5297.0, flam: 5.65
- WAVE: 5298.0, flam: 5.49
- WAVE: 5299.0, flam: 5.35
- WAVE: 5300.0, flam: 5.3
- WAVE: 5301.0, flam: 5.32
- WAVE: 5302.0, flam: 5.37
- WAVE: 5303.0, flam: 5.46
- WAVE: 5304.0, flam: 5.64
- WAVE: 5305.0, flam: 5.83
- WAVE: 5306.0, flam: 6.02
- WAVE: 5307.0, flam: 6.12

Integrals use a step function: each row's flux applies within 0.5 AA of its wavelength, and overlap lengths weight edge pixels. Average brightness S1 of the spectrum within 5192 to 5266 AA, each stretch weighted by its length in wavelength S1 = 5.44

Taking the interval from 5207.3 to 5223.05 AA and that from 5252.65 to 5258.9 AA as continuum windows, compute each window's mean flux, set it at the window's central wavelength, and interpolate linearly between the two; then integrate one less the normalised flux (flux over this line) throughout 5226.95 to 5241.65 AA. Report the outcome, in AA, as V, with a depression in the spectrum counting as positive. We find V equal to 0.13 AA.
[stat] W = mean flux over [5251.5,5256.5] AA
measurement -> 6.06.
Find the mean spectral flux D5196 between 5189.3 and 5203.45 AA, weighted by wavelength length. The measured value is 4.85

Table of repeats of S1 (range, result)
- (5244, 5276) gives 5.48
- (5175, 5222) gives 4.91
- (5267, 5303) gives 5.46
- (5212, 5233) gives 5.36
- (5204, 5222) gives 5.29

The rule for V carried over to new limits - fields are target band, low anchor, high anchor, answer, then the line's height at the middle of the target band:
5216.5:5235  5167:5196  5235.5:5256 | 0.4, 5.49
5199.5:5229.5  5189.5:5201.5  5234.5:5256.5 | 0.1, 5.26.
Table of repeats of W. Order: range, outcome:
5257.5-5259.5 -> 5.64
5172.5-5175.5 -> 3.84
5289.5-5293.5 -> 6.17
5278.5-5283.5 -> 5.29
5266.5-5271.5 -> 4.65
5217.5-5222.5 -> 5.56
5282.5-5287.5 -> 5.49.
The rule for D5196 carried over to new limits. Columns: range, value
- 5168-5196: 4.36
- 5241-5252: 6.07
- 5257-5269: 5.07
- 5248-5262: 5.87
